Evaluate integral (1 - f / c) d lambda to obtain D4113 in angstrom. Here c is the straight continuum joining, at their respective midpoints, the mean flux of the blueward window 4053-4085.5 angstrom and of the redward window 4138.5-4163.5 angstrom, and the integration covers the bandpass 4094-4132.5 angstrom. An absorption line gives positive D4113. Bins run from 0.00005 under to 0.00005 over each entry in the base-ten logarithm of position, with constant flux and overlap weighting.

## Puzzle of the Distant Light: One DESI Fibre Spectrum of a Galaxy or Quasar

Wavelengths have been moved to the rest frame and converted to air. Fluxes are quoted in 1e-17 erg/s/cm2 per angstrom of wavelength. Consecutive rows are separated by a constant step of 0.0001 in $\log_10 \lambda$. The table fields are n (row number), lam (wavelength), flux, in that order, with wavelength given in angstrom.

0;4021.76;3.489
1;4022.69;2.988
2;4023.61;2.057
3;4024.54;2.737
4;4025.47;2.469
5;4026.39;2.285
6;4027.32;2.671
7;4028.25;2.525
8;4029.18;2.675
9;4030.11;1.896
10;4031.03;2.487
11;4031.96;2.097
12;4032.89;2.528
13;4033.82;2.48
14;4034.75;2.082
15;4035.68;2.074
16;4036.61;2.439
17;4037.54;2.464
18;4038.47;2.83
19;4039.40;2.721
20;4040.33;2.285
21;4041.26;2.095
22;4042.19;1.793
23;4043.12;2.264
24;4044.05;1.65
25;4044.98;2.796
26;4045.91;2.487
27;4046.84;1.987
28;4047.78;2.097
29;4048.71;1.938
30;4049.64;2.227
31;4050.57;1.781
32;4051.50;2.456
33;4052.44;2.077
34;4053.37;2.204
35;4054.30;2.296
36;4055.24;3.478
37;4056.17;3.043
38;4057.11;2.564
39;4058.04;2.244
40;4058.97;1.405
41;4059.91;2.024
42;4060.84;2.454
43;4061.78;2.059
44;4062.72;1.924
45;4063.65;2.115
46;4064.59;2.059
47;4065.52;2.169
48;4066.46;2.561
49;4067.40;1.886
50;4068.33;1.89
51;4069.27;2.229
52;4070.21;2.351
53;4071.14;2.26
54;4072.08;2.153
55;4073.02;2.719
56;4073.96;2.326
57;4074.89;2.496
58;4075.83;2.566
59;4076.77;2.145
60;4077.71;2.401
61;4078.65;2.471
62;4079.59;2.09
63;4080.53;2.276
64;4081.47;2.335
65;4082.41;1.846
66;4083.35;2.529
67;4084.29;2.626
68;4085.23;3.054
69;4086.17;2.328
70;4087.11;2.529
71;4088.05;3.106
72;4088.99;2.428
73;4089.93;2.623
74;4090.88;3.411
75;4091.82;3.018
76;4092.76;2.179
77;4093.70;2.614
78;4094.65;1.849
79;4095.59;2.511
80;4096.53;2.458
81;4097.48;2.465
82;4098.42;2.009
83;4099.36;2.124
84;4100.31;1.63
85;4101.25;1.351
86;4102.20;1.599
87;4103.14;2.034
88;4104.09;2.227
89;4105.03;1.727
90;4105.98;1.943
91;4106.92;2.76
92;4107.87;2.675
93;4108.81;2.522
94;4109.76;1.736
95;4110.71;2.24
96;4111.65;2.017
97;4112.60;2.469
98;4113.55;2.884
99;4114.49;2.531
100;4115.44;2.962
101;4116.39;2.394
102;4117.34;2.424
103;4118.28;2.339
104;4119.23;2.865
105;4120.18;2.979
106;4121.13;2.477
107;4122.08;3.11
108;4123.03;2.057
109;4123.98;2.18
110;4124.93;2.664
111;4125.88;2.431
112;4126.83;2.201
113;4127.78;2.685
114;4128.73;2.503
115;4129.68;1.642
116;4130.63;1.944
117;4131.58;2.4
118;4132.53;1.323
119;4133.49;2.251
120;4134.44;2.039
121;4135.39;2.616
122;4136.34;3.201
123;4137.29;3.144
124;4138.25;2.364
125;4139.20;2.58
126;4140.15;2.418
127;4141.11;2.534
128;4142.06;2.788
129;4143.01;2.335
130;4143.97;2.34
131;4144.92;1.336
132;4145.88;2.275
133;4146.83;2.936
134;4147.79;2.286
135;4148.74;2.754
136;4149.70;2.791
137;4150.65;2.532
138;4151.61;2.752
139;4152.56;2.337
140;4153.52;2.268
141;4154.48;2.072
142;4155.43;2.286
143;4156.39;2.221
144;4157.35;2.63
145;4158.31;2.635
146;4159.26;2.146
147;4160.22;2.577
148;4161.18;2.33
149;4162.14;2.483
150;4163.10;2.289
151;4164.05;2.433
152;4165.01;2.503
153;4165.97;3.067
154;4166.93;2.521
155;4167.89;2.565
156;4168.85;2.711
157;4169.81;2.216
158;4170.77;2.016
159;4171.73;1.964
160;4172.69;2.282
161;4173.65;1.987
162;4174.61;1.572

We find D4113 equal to 1.33 angstrom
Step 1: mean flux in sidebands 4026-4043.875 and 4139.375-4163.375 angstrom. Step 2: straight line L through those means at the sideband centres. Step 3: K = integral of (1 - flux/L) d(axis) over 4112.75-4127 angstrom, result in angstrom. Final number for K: -1.05 angstrom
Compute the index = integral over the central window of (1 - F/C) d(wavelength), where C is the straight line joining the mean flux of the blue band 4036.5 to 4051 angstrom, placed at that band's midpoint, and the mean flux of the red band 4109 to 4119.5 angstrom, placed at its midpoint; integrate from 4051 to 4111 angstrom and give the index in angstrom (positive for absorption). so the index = 0.8 angstrom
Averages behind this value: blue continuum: 2.24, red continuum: 2.44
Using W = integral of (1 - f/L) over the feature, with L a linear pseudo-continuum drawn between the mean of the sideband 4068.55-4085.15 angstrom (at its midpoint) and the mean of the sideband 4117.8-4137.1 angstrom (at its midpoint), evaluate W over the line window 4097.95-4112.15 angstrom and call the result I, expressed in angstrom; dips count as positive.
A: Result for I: 2.0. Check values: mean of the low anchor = 2.35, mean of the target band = 2.04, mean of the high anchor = 2.41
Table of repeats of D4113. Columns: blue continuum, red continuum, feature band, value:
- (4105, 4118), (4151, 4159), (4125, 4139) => 0.26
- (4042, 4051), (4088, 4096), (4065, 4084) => 1.04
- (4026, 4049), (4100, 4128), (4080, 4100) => -1.32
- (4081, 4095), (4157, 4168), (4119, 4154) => 1.30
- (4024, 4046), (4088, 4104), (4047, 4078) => 1.00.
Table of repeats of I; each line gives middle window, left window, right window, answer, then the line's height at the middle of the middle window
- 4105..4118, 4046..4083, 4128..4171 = -0.33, 2.34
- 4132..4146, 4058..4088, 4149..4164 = 0.15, 2.4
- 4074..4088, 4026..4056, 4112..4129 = 0.11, 2.44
